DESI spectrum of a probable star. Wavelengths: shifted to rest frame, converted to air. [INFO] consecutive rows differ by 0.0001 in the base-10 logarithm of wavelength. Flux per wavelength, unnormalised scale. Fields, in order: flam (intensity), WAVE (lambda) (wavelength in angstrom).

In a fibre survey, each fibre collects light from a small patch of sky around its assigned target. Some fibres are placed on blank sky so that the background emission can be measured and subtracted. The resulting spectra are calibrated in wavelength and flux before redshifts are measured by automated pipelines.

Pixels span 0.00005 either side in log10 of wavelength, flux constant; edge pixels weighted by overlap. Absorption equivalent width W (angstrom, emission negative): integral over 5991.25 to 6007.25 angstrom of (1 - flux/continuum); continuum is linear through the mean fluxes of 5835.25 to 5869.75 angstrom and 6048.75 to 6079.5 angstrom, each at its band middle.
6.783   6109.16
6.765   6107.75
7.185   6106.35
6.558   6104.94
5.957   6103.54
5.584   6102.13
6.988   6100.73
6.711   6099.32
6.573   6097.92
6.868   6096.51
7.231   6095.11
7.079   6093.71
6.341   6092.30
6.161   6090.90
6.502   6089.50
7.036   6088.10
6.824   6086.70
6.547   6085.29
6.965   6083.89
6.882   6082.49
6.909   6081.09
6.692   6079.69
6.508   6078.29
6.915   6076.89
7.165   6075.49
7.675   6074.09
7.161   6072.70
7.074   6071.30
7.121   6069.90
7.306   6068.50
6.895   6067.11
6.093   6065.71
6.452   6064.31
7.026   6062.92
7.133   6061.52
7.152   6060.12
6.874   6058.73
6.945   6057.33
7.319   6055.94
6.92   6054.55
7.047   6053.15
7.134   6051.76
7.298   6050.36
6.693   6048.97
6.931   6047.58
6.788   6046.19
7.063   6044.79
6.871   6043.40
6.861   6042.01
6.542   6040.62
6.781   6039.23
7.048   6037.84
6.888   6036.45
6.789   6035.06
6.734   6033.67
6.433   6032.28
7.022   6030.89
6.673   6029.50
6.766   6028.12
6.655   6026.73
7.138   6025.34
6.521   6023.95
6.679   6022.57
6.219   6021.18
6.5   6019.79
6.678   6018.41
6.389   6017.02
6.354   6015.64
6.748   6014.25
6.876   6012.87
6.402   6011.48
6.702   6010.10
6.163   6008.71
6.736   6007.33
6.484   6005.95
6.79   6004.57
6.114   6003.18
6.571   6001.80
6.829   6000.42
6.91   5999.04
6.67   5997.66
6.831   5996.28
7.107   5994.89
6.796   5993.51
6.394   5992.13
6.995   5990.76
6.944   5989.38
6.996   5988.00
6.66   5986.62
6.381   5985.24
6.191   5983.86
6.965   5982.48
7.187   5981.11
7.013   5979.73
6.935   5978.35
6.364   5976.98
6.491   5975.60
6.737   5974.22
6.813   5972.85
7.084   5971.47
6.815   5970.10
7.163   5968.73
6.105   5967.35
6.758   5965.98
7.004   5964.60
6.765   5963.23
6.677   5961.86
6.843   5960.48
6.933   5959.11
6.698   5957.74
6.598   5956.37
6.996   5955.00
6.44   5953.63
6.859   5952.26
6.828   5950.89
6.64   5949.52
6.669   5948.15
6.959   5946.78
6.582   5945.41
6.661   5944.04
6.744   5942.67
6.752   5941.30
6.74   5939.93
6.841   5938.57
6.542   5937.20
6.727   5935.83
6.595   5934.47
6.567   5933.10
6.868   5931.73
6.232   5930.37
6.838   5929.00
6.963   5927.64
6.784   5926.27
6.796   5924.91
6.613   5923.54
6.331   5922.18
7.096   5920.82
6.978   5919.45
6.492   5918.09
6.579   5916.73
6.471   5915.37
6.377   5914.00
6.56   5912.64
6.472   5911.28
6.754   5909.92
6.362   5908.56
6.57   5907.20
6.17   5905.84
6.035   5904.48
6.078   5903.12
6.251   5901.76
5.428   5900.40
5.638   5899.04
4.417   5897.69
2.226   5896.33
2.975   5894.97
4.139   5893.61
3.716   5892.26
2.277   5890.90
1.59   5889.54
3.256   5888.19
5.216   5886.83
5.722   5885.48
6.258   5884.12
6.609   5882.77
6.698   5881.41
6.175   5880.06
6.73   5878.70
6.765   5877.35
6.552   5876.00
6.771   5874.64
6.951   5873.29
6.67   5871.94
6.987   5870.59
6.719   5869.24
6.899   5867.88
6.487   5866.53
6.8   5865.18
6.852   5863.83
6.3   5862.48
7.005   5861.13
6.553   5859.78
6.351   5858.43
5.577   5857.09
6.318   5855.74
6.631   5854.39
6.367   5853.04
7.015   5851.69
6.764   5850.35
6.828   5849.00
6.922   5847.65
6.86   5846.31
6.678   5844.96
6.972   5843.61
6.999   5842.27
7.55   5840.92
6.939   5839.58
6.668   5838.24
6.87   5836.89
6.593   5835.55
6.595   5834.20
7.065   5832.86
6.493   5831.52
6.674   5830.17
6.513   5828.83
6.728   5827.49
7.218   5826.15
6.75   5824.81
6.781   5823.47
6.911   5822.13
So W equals 0.5 angstrom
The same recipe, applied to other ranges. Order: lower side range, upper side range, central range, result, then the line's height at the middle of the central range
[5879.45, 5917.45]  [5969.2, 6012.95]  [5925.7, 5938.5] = -1.88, 5.83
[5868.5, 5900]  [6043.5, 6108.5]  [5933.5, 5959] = -4.16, 5.78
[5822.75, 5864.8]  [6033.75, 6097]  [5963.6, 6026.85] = 1.39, 6.84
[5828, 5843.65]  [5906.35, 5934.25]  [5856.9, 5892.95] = 4.23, 6.73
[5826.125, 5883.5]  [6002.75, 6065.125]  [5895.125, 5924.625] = 2.98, 6.73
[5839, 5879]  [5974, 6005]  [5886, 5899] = 6.33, 6.73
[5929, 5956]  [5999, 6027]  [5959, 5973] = -0.31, 6.66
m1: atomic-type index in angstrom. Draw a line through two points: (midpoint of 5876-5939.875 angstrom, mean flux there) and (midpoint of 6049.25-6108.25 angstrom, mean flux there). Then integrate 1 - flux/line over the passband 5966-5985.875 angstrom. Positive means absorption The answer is -1.5 angstrom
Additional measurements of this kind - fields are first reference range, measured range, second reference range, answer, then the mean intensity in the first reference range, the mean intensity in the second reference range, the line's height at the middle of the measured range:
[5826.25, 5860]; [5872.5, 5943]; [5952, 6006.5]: 8.0 angstrom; 6.71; 6.75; 6.73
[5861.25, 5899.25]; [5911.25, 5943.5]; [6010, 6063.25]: -4.1 angstrom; 5.53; 6.81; 5.92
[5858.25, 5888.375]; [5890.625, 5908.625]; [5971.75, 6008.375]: 4.5 angstrom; 6.46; 6.73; 6.52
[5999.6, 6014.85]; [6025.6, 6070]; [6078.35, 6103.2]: -1.7 angstrom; 6.59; 6.68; 6.63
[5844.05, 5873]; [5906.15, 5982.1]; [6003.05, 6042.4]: -0.7 angstrom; 6.65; 6.65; 6.65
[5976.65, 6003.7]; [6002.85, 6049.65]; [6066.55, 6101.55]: 0.8 angstrom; 6.75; 6.88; 6.8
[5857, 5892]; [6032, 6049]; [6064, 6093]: -0.4 angstrom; 6.01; 6.83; 6.67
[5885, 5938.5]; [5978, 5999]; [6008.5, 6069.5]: -1.4 angstrom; 5.75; 6.79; 6.38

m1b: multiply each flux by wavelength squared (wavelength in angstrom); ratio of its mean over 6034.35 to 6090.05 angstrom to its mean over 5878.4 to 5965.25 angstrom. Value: 1.18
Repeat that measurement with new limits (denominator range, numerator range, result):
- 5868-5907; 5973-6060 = 1.30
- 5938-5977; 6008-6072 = 1.04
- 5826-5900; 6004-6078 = 1.19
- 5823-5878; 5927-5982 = 1.04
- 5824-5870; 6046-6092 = 1.11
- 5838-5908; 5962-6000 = 1.17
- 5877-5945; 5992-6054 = 1.18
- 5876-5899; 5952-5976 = 1.46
